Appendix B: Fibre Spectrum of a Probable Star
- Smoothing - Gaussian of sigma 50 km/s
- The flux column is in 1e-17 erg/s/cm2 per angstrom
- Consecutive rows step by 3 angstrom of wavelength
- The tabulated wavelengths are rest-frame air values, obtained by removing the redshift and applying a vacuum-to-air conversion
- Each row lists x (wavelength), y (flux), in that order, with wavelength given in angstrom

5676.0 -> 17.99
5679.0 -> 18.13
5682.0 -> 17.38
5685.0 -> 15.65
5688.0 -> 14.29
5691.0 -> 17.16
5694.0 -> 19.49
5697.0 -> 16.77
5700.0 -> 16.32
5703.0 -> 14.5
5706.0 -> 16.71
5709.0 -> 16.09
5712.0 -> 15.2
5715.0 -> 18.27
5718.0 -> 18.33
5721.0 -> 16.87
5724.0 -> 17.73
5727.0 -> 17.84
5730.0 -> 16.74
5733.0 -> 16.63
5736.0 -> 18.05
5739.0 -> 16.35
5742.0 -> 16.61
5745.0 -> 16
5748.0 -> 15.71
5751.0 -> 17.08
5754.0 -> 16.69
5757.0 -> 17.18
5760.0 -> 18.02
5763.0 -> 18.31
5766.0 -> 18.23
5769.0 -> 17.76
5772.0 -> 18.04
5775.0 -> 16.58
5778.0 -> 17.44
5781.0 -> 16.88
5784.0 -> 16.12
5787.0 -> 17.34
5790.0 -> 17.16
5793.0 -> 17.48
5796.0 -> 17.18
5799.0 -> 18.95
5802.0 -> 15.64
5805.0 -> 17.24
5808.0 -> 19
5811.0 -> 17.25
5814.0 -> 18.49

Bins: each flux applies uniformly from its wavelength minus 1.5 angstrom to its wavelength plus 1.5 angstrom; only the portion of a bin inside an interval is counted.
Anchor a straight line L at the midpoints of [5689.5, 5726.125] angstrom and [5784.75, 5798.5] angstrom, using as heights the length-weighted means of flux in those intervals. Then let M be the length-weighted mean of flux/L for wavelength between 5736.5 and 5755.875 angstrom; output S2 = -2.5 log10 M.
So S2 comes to 0.04 mag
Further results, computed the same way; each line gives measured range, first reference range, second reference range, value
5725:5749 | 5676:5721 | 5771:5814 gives 0.01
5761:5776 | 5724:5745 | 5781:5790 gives -0.06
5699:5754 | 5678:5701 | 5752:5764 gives 0.03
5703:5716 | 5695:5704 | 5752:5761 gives 0.00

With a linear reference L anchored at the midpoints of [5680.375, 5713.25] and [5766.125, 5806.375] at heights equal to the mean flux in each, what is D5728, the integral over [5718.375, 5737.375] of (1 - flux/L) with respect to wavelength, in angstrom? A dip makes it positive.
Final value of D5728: -0.8 angstrom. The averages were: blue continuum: 16.3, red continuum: 17.3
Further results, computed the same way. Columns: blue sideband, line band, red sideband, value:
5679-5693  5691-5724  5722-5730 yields 0.2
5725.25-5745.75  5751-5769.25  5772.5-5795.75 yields -0.7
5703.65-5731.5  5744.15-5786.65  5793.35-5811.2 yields 0.4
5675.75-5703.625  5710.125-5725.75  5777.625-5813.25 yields -0.3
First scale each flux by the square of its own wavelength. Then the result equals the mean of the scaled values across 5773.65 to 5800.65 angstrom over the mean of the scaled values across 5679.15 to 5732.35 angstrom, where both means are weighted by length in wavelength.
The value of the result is 1.05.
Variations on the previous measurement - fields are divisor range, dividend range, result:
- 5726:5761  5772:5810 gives 1.04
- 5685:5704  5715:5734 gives 1.07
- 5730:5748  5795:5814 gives 1.08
